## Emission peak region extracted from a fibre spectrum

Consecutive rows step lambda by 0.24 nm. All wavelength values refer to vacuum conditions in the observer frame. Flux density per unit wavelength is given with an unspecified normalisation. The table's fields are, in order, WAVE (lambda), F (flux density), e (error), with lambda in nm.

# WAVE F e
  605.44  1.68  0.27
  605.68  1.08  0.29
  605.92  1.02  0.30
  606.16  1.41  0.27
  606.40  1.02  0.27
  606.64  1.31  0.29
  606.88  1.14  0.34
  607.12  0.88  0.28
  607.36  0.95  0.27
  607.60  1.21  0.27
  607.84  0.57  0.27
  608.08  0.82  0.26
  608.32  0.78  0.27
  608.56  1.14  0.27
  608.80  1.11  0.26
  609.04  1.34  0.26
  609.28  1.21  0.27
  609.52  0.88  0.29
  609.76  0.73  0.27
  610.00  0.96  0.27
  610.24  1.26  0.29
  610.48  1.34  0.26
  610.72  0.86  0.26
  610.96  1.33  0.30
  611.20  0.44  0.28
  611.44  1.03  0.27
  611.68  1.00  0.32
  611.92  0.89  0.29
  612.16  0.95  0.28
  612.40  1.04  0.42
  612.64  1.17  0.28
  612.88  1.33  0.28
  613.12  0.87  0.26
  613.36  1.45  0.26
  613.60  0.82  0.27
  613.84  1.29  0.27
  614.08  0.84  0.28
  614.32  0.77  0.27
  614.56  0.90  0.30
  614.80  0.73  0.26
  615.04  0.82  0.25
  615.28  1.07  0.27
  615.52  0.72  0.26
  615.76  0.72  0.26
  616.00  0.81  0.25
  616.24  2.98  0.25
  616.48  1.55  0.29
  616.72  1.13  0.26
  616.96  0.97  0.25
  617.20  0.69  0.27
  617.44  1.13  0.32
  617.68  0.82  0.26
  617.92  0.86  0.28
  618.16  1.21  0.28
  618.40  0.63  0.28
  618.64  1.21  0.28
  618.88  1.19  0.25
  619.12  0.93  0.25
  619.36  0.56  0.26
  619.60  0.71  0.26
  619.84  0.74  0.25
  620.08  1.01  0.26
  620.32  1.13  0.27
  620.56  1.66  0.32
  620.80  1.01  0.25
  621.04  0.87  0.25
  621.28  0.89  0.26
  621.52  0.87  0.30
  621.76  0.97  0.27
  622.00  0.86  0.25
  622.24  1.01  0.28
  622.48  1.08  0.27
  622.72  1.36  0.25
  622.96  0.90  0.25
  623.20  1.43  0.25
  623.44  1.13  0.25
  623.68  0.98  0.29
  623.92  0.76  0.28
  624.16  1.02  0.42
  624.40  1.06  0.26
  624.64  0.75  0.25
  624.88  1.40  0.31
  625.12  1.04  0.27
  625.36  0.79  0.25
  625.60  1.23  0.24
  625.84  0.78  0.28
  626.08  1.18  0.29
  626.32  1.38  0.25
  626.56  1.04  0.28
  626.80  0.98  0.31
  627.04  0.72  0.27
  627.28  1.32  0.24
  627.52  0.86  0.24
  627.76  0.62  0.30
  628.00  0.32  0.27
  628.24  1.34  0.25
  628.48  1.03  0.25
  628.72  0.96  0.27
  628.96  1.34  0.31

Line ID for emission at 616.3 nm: H-beta 4861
